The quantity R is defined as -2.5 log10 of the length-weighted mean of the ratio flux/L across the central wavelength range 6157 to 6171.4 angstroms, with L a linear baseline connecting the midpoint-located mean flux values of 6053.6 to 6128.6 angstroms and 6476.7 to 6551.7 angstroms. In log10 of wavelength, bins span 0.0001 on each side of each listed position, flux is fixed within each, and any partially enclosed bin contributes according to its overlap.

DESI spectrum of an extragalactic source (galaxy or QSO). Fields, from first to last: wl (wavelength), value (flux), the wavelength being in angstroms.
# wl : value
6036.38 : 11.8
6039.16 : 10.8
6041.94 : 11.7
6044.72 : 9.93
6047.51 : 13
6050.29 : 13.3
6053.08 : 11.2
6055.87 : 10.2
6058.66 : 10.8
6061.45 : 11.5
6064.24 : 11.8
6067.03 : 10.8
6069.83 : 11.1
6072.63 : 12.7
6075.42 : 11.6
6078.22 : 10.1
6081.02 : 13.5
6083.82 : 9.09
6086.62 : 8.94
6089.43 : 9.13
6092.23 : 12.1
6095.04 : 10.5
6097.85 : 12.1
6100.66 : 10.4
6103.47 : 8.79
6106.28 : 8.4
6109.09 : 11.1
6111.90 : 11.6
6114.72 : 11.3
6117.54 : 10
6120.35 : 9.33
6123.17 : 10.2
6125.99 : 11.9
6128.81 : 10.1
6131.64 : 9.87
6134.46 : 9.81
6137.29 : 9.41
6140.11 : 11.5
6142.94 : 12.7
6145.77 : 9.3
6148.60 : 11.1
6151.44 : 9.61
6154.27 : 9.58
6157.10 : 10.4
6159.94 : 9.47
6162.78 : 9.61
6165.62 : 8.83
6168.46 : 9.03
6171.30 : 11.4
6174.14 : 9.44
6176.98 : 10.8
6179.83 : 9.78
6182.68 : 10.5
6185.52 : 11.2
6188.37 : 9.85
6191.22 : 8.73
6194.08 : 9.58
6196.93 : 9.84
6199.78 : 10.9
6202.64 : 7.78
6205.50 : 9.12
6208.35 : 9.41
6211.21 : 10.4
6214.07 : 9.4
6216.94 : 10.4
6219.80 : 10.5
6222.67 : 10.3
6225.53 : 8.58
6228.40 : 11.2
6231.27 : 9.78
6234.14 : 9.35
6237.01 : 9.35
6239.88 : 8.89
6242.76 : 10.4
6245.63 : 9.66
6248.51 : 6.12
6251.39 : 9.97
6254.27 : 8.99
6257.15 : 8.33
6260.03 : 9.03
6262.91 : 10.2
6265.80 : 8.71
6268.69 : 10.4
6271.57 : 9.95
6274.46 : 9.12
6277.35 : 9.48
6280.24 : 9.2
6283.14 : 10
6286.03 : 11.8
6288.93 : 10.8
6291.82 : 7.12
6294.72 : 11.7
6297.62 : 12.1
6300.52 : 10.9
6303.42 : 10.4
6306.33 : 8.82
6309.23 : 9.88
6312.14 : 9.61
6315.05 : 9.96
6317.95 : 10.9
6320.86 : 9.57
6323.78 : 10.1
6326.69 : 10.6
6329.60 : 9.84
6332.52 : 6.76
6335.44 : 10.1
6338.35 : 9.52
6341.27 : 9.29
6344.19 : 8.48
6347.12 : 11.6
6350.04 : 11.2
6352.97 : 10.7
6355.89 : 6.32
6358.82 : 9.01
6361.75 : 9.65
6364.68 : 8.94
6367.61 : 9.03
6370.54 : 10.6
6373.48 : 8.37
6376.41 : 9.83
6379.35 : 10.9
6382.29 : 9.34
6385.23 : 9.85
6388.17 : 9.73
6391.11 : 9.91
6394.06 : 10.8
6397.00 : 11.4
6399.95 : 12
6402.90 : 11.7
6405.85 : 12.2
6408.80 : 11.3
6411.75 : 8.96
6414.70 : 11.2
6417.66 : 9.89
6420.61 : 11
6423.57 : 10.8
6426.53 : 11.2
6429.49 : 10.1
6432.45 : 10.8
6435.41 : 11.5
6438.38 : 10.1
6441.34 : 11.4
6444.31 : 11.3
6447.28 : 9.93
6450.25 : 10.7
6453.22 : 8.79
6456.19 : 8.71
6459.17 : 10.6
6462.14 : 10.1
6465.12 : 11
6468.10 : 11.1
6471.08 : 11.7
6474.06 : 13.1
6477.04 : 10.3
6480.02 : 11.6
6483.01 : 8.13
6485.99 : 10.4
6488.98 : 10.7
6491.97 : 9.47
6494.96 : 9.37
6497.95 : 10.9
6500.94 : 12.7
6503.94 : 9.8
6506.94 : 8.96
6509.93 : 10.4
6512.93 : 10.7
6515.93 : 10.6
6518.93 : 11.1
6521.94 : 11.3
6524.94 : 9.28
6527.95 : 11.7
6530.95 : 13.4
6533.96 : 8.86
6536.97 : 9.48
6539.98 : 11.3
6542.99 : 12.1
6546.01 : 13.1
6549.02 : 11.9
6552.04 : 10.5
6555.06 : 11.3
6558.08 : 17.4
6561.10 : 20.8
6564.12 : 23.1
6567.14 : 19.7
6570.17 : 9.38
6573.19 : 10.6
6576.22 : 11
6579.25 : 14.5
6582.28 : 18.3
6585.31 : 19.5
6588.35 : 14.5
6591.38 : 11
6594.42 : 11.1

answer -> 0.12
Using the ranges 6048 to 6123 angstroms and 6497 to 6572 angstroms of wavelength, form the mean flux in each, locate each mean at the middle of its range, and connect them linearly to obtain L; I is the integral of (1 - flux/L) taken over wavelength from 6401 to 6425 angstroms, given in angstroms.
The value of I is 2.2 angstroms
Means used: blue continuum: 10.8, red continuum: 12.4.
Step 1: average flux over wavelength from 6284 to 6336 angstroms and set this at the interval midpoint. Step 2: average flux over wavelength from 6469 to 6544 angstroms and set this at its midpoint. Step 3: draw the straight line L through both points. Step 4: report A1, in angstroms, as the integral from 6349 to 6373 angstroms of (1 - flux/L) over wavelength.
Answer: 2.0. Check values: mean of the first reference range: 10.1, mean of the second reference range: 10.7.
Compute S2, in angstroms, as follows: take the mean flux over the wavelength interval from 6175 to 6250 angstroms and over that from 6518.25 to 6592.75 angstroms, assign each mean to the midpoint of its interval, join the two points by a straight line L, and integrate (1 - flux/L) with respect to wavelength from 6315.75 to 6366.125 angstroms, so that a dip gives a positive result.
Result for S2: 6.9 angstroms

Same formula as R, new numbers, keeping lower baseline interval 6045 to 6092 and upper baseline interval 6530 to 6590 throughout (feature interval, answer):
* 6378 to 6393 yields 0.291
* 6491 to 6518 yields 0.305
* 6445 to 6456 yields 0.341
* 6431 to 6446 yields 0.208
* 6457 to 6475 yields 0.211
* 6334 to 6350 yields 0.273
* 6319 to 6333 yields 0.302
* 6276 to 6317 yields 0.227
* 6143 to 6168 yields 0.182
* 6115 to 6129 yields 0.106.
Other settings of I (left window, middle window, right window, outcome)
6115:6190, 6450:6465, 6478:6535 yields 0.9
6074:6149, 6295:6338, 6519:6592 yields 6.8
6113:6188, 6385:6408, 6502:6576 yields 1.1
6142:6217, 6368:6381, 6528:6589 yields 2.3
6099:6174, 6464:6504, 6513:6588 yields 6.4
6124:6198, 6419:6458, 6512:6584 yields 5.5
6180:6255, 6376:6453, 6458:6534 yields -2.1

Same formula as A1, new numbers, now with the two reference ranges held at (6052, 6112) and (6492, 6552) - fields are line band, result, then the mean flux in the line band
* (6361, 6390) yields 3.2 angstroms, 9.63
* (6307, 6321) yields 1.1 angstroms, 9.96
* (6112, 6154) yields 1.3 angstroms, 10.4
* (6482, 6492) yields 1.0 angstroms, 9.78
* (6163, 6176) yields 1.3 angstroms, 9.71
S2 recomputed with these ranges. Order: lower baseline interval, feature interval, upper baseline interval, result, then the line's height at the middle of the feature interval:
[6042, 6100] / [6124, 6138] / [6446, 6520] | 1.0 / 11.1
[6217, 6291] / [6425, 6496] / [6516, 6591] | 9.9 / 12.2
